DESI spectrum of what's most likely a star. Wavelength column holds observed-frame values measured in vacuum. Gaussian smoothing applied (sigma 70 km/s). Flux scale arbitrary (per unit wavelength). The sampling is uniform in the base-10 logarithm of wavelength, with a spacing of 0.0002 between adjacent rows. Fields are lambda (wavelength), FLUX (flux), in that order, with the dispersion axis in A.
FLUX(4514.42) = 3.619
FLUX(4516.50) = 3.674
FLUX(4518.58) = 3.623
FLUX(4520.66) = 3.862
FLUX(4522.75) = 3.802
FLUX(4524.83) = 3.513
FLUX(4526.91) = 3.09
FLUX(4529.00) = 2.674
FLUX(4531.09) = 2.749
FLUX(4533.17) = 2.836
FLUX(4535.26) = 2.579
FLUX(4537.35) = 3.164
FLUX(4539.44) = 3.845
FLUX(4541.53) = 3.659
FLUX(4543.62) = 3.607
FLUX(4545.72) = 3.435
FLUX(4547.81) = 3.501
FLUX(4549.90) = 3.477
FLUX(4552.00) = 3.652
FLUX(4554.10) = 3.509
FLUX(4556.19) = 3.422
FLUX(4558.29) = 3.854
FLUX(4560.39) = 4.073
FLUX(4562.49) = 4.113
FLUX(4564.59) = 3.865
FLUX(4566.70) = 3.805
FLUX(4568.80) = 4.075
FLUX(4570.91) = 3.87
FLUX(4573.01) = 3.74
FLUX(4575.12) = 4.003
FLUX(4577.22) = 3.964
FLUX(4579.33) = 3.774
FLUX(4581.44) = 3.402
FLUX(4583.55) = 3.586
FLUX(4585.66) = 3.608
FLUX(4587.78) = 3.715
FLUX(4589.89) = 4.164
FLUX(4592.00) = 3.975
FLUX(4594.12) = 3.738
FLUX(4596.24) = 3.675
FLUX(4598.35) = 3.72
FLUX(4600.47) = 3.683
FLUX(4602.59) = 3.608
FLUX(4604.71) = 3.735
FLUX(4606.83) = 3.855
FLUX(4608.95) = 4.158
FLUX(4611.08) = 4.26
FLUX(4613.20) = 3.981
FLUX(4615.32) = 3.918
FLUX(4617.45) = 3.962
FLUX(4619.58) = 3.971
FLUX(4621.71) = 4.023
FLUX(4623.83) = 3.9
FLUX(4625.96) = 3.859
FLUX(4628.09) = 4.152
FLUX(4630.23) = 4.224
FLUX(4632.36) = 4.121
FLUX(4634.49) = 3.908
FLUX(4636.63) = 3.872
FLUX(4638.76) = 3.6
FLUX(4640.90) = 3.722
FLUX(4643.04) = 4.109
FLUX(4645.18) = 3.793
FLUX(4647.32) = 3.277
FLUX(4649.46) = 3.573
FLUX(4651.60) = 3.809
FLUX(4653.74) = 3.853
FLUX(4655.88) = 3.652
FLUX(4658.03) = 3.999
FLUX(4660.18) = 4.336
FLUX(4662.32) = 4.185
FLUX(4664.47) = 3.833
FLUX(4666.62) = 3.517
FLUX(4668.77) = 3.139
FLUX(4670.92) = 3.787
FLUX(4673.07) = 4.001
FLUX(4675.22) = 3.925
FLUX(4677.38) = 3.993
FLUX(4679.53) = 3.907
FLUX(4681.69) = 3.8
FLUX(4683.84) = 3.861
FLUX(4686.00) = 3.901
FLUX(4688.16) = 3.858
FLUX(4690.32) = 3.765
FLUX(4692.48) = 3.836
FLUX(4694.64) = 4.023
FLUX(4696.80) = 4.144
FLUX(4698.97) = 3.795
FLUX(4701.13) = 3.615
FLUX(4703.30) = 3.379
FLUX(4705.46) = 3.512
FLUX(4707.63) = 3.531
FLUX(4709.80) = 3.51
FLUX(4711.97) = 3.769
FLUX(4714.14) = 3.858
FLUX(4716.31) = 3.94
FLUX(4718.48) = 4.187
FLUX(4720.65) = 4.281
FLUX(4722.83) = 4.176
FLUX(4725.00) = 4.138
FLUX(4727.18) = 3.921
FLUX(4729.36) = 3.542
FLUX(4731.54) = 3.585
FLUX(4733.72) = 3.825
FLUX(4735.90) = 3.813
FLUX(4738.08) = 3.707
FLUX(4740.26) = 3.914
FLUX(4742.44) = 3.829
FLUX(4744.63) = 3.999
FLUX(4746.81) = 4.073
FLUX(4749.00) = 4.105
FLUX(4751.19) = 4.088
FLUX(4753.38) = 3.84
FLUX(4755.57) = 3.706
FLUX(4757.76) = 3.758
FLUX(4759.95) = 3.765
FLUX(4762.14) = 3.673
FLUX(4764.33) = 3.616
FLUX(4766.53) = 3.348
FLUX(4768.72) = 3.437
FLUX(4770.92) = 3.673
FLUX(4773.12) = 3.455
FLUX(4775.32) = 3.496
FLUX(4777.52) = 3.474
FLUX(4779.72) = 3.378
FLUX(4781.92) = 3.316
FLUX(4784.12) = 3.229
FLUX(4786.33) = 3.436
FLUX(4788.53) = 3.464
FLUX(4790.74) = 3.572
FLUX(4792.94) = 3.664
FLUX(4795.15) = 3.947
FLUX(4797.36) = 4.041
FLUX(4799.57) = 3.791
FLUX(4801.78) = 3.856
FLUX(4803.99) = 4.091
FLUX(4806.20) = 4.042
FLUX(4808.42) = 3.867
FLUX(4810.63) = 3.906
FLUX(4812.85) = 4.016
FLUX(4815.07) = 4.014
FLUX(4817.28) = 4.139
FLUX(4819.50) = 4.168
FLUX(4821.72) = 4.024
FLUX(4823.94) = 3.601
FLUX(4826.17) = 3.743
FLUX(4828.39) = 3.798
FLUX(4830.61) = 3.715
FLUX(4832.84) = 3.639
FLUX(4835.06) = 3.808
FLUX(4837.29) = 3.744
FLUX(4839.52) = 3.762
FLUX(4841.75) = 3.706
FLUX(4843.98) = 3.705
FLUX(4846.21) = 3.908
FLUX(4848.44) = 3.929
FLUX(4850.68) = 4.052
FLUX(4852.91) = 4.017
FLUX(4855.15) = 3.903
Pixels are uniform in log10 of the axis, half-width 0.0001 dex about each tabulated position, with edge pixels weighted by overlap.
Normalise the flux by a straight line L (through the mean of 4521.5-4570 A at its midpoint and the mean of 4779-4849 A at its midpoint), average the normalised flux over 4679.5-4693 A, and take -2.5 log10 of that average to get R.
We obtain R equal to -0.06 mag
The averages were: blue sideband 3.49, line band 3.84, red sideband 3.78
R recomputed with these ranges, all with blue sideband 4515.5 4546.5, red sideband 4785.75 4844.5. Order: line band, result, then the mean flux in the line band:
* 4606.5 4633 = -0.16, 4.03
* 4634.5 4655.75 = -0.06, 3.74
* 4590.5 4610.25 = -0.10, 3.81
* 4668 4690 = -0.07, 3.82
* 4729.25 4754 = -0.05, 3.87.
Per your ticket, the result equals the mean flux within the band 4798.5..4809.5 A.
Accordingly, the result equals 3.93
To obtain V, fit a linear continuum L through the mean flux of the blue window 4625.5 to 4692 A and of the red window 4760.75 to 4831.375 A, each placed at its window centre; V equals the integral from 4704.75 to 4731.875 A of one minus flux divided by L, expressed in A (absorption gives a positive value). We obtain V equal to -0.4 A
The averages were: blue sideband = 3.85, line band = 3.85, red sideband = 3.72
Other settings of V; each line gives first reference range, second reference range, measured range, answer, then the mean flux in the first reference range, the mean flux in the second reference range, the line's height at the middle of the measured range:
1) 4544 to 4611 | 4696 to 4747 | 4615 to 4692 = -1.2 A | 3.77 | 3.83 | 3.8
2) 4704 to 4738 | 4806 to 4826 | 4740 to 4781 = 1.8 A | 3.83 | 3.96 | 3.88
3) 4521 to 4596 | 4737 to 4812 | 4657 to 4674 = -0.9 A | 3.6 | 3.72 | 3.66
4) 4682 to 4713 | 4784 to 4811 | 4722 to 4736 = -0.4 A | 3.75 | 3.78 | 3.76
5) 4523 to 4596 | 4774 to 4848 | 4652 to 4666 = -1.1 A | 3.59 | 3.76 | 3.66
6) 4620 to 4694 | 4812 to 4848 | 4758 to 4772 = 0.9 A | 3.86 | 3.84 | 3.85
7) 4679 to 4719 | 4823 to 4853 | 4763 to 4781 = 1.4 A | 3.79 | 3.79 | 3.79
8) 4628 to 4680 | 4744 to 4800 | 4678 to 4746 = -1.5 A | 3.84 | 3.66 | 3.76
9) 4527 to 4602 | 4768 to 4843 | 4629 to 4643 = -1.1 A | 3.61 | 3.74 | 3.65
